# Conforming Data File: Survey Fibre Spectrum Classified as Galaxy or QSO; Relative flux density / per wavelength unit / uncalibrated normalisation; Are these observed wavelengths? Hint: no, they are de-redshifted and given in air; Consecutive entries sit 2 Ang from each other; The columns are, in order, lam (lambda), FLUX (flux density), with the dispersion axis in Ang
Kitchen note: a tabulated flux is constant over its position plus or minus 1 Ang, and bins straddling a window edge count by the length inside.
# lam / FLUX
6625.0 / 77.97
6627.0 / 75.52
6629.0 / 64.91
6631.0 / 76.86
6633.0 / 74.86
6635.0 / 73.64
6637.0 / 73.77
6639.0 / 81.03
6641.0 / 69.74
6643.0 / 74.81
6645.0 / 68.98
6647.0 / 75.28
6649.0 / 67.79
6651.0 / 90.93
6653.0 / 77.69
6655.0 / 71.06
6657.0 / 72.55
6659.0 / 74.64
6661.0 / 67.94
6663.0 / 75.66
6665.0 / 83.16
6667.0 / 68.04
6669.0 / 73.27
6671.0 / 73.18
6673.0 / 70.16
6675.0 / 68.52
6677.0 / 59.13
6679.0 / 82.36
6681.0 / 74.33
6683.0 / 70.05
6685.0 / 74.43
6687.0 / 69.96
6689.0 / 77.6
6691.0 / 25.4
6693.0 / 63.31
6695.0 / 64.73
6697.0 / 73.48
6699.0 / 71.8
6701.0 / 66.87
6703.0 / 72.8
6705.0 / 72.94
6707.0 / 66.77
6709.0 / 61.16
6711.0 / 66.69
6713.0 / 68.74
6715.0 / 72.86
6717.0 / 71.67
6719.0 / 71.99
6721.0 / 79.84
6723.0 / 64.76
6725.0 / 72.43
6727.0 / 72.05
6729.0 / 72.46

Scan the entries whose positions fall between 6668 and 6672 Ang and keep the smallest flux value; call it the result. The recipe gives 73.18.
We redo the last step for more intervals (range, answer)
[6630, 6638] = 73.64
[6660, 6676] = 67.94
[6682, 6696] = 25.4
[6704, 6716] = 61.16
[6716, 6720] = 71.67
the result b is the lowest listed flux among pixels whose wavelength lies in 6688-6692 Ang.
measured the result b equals 25.4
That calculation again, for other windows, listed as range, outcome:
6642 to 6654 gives 67.79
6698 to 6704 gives 66.87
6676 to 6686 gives 59.13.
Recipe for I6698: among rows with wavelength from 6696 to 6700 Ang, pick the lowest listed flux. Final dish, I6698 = 71.8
